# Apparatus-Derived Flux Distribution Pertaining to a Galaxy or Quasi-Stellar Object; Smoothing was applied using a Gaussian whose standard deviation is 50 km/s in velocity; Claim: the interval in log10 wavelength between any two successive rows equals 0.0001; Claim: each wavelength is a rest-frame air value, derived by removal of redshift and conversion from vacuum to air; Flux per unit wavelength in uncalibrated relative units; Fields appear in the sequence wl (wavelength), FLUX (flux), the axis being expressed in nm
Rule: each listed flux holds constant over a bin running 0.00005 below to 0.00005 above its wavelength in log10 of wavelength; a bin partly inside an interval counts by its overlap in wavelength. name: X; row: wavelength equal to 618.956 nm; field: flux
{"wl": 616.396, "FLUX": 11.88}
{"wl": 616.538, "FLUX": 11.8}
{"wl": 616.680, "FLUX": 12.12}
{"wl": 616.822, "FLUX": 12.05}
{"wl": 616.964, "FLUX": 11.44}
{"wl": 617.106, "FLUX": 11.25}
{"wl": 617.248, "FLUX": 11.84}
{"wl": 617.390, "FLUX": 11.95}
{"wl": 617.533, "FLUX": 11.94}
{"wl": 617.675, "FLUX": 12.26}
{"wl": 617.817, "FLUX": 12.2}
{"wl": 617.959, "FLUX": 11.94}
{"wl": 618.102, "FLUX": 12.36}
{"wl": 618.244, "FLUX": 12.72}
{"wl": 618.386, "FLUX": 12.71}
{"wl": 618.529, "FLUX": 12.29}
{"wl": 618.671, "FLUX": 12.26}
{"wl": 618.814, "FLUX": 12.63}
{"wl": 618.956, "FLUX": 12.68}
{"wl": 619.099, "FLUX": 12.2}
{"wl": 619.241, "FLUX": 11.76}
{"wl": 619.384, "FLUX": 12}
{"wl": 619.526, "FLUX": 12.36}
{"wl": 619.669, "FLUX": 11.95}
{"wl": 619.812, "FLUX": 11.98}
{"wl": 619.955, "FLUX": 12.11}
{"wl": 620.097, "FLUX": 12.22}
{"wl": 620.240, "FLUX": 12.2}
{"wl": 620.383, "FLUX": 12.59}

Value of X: 12.68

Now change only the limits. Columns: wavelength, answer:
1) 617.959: 11.94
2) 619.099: 12.2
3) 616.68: 12.12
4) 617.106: 11.25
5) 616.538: 11.8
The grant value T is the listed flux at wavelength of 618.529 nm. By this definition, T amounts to 12.29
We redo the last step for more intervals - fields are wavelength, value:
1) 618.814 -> 12.63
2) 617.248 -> 11.84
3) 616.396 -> 11.88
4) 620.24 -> 12.2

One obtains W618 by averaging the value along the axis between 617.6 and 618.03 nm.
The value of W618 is 12.2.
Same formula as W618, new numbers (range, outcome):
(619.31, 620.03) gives 12.1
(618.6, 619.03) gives 12.5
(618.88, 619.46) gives 12.2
